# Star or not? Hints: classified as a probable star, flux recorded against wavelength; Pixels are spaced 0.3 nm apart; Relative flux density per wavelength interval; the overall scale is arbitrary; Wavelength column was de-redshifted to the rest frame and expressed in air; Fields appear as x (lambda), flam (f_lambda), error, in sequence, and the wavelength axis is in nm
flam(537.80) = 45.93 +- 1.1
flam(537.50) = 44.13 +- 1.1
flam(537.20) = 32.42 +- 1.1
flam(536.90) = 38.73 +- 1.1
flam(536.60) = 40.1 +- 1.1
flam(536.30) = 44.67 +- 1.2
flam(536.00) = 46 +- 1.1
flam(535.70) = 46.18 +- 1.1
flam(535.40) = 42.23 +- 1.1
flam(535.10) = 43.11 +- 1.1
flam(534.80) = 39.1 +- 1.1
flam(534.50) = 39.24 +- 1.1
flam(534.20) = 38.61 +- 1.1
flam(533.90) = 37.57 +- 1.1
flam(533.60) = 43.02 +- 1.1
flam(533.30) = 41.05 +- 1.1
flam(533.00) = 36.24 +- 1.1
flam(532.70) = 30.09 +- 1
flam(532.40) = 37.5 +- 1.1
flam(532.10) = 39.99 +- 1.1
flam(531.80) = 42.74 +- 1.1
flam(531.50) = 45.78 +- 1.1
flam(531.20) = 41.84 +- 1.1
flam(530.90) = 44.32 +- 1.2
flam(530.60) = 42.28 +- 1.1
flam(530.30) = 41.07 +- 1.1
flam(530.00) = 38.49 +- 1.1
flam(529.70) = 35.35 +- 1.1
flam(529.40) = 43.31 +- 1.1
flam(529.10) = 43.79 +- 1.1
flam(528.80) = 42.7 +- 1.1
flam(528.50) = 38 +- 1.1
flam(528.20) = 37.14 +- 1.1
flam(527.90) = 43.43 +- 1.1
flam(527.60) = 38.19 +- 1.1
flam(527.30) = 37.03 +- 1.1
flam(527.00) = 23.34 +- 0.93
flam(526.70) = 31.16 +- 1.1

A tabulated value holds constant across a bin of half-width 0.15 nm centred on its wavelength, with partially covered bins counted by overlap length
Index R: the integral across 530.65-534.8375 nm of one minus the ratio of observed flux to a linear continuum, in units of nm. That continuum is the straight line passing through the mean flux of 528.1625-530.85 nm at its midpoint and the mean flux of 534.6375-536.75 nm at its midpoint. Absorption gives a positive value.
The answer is 0.19 nm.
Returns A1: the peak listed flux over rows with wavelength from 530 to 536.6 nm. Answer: 46.18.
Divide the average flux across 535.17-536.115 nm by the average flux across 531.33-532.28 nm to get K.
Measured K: 1.0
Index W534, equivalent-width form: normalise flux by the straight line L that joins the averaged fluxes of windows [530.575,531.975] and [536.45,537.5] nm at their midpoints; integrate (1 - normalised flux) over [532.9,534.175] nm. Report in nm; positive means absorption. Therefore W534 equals 0.055 nm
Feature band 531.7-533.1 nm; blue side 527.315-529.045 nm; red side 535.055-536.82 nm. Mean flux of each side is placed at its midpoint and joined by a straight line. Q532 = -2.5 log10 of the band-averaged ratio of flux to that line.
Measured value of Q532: 0.129 mag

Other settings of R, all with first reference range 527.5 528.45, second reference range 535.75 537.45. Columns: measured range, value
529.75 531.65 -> -0.09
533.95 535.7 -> -0.01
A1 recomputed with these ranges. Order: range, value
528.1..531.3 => 44.32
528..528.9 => 42.7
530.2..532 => 45.78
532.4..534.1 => 43.02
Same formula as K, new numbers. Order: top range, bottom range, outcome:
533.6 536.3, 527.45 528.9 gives 1.05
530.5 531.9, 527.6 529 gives 1.08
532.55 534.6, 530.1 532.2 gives 0.89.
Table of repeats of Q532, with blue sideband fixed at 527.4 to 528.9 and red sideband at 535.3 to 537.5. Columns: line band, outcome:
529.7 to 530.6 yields 0.02 mag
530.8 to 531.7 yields -0.09 mag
